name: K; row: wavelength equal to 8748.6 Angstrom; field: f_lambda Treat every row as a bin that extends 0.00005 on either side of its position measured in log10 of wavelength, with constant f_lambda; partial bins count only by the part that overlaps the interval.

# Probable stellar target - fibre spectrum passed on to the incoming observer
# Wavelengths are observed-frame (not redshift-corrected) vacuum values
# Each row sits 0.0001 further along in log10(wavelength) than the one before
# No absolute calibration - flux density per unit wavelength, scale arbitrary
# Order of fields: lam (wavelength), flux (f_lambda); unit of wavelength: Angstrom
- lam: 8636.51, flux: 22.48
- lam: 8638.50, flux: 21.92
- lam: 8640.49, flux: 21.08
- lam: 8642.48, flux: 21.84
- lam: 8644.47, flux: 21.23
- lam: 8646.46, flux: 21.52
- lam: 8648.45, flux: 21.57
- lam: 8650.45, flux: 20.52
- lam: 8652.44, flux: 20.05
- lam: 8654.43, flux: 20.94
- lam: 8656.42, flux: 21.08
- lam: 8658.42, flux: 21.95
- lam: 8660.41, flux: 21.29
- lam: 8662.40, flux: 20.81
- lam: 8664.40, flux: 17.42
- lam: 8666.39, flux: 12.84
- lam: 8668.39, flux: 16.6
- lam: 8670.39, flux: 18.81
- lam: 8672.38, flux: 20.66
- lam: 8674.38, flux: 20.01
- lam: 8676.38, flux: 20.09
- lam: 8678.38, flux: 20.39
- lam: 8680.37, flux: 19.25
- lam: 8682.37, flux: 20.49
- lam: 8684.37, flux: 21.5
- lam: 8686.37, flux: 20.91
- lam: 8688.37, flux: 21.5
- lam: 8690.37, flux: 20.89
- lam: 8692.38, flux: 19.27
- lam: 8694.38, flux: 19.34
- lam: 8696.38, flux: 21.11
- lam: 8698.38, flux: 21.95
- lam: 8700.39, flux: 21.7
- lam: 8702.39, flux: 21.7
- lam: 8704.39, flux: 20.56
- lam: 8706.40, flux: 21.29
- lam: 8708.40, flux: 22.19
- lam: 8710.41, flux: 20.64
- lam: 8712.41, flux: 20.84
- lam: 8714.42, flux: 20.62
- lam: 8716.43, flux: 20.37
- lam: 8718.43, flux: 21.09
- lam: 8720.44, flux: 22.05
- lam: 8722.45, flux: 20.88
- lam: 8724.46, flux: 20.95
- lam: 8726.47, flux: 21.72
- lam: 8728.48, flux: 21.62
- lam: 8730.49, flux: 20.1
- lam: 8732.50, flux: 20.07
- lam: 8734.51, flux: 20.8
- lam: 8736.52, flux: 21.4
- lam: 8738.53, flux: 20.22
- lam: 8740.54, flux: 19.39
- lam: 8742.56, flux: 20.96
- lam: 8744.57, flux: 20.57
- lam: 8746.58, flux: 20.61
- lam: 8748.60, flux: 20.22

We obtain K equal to 20.22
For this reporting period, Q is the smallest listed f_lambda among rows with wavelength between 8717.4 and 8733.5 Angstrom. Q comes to 20.07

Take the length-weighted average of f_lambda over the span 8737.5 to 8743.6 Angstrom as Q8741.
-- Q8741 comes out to 20.2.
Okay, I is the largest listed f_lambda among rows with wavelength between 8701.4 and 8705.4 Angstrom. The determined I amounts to 21.7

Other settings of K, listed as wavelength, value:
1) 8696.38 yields 21.11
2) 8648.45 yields 21.57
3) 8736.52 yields 21.4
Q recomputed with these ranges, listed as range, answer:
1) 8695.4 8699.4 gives 21.11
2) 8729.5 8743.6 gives 19.39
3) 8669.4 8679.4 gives 18.81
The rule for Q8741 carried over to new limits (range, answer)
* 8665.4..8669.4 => 14.7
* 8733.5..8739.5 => 20.8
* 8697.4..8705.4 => 21.5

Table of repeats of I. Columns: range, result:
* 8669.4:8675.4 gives 20.66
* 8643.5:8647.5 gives 21.52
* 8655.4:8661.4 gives 21.95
